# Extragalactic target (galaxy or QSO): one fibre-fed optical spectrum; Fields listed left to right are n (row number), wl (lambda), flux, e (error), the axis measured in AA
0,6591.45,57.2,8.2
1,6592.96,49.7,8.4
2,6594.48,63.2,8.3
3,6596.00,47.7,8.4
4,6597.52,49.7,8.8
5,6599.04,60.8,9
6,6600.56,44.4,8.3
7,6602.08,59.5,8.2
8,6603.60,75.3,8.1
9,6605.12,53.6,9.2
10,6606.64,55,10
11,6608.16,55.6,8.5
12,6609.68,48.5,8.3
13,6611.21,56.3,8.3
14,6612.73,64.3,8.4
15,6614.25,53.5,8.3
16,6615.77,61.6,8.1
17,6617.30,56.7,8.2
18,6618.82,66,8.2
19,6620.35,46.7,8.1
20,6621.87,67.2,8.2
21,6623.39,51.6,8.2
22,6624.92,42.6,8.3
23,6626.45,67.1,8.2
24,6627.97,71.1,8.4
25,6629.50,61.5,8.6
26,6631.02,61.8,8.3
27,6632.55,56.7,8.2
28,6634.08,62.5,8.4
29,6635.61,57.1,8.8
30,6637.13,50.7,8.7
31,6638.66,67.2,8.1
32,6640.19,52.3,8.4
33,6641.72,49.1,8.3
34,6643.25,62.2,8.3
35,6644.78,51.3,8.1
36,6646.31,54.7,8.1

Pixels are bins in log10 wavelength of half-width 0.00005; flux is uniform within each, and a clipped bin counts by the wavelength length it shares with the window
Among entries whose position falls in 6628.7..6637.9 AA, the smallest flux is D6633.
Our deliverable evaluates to 50.7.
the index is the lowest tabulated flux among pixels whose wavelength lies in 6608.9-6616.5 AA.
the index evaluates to 48.5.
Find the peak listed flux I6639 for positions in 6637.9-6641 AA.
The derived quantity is 67.2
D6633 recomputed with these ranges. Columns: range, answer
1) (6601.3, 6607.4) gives 53.6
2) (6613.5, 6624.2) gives 46.7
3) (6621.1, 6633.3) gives 42.6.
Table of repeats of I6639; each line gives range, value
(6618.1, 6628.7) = 71.1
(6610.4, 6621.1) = 66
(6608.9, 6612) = 56.3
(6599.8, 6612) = 75.3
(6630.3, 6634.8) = 62.5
